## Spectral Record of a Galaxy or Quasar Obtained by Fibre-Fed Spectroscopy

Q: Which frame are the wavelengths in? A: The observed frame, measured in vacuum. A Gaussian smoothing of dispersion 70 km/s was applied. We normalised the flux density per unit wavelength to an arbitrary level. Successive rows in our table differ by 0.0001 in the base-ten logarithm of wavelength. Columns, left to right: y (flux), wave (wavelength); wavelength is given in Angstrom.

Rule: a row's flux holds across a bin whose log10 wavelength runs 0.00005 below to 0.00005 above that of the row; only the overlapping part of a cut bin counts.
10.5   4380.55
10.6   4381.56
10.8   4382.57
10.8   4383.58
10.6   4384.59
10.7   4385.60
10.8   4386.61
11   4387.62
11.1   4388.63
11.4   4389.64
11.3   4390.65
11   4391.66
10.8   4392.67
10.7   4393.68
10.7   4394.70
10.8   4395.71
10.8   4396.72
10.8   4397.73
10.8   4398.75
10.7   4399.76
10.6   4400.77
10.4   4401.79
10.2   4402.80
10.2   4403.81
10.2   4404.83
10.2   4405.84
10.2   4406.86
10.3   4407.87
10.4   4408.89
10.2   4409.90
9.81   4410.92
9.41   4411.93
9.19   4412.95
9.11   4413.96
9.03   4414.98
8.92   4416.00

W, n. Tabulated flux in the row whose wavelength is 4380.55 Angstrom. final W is 10.5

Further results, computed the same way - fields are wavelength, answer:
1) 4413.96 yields 9.11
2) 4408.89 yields 10.4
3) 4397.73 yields 10.8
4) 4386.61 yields 10.8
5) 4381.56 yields 10.6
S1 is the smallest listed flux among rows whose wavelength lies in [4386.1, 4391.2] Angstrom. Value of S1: 10.8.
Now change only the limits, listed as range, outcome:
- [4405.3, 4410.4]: 10.2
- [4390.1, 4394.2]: 10.7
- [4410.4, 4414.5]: 9.11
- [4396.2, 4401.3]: 10.6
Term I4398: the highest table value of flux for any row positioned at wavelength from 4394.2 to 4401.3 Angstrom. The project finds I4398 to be 10.8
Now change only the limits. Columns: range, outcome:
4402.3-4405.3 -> 10.2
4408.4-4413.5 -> 10.4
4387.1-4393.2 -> 11.4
